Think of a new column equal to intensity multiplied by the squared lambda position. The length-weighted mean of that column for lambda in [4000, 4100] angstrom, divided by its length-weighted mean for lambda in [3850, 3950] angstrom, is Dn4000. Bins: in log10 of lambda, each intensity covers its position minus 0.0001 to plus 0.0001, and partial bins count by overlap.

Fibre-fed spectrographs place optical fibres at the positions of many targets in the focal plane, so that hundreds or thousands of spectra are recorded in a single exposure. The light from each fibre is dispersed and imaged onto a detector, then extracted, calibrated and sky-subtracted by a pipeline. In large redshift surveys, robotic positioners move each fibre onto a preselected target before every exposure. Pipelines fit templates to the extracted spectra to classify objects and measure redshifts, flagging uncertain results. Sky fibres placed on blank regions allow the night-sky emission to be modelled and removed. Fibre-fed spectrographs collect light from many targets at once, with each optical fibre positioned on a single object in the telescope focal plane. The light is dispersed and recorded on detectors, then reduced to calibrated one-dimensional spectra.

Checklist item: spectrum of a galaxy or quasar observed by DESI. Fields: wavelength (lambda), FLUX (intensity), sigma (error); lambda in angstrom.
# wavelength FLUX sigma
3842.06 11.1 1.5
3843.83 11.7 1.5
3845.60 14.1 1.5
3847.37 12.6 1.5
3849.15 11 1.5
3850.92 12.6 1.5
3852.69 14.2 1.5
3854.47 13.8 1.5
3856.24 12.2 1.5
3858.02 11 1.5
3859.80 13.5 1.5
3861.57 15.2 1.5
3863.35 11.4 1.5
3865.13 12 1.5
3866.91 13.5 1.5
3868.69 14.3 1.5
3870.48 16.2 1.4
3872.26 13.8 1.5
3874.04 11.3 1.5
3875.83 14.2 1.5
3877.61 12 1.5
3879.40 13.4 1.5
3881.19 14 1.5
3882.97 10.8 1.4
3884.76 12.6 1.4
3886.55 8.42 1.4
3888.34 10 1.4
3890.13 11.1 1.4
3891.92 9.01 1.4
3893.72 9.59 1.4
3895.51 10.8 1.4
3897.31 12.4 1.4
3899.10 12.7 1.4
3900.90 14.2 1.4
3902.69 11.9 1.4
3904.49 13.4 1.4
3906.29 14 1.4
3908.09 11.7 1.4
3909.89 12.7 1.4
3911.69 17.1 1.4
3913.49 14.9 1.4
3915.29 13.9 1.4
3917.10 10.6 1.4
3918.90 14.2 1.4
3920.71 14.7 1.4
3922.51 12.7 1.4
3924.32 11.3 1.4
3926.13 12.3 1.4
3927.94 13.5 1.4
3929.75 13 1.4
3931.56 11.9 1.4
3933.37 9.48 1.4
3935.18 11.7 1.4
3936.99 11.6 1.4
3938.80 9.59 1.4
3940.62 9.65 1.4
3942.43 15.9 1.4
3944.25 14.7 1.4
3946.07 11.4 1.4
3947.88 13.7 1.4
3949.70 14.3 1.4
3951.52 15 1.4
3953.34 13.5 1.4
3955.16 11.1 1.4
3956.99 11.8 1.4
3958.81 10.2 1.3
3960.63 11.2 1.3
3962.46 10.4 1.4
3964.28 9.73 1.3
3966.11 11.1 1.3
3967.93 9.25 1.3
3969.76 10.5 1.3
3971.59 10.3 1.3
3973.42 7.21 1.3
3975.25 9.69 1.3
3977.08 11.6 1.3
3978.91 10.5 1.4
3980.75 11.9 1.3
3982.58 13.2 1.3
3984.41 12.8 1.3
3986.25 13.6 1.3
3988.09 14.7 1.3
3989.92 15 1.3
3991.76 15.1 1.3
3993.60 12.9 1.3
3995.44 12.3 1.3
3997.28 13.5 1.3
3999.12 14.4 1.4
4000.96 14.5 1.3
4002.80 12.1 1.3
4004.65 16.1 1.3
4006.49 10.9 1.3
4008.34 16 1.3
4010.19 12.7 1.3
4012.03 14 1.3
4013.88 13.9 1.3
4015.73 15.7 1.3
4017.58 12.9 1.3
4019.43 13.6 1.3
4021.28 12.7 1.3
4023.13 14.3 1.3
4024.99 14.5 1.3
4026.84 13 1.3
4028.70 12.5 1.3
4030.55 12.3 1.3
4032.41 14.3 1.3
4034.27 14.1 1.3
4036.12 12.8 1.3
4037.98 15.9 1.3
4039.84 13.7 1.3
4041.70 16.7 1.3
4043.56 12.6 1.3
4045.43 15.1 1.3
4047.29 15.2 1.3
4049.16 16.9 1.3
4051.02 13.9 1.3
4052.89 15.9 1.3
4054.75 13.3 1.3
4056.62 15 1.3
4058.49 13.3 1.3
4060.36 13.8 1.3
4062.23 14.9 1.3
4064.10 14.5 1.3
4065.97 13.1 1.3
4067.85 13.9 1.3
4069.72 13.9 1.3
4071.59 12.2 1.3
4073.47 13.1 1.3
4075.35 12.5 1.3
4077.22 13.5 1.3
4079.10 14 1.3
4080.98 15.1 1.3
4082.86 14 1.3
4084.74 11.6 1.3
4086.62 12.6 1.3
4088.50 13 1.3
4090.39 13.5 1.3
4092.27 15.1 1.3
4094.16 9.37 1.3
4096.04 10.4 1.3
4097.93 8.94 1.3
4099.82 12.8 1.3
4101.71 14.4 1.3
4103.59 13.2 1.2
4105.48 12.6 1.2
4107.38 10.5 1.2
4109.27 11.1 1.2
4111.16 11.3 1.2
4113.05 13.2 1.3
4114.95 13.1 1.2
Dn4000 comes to 1.17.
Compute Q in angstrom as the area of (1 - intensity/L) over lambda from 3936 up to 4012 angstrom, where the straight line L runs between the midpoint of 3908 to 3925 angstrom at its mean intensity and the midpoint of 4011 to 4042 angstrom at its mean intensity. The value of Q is 7.4 angstrom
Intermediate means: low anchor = 13.5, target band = 12.4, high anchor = 13.9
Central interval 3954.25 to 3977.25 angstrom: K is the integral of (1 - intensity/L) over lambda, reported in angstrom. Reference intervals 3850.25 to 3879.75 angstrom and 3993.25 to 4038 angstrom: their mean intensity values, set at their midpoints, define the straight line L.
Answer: 5.5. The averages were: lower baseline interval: 13.2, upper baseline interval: 13.6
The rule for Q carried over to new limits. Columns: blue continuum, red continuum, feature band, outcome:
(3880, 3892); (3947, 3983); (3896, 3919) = -4.52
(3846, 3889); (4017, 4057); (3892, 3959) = 2.97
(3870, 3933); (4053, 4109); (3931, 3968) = 2.47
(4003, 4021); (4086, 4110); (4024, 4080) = -4.17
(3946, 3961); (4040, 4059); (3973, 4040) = 2.37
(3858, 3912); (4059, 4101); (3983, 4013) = -2.32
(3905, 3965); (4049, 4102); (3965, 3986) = 3.22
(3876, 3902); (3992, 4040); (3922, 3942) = 1.13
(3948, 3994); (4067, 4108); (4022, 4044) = -2.79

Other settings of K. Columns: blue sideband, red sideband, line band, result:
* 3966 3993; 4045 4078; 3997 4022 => -2.3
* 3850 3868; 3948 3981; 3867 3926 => -1.6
